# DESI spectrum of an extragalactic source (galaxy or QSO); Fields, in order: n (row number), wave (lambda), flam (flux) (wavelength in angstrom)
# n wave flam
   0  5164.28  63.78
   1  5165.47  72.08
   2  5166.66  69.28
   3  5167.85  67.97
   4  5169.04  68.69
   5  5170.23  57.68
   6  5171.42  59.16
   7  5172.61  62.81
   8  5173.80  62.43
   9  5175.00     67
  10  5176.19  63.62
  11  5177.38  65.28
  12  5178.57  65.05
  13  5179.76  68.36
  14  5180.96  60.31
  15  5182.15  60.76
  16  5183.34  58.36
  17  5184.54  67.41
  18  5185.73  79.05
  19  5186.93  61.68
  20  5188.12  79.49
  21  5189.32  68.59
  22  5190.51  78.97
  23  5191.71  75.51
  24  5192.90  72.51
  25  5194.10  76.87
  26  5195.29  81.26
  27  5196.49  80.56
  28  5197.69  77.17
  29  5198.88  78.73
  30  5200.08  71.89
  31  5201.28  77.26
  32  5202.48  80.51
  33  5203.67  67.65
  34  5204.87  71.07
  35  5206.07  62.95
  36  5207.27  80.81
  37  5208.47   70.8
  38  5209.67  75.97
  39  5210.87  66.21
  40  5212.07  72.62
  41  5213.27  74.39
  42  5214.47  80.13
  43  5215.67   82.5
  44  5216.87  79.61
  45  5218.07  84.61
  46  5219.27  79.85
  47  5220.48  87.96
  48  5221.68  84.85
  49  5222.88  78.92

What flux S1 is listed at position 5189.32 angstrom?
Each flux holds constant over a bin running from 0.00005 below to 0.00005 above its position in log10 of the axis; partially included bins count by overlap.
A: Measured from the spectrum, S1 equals 68.59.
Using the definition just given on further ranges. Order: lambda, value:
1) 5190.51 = 78.97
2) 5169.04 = 68.69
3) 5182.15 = 60.76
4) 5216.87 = 79.61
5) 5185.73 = 79.05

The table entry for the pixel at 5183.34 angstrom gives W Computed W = 58.36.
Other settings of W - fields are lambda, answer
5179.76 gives 68.36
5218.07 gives 84.61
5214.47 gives 80.13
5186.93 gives 61.68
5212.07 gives 72.62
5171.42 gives 59.16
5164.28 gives 63.78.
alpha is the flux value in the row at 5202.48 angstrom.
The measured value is 80.51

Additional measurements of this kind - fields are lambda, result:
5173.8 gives 62.43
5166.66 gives 69.28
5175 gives 67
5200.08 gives 71.89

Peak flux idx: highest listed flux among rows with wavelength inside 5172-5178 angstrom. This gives 67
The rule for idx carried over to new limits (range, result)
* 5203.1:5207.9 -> 80.81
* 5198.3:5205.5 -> 80.51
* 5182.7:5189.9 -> 79.49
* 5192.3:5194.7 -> 76.87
